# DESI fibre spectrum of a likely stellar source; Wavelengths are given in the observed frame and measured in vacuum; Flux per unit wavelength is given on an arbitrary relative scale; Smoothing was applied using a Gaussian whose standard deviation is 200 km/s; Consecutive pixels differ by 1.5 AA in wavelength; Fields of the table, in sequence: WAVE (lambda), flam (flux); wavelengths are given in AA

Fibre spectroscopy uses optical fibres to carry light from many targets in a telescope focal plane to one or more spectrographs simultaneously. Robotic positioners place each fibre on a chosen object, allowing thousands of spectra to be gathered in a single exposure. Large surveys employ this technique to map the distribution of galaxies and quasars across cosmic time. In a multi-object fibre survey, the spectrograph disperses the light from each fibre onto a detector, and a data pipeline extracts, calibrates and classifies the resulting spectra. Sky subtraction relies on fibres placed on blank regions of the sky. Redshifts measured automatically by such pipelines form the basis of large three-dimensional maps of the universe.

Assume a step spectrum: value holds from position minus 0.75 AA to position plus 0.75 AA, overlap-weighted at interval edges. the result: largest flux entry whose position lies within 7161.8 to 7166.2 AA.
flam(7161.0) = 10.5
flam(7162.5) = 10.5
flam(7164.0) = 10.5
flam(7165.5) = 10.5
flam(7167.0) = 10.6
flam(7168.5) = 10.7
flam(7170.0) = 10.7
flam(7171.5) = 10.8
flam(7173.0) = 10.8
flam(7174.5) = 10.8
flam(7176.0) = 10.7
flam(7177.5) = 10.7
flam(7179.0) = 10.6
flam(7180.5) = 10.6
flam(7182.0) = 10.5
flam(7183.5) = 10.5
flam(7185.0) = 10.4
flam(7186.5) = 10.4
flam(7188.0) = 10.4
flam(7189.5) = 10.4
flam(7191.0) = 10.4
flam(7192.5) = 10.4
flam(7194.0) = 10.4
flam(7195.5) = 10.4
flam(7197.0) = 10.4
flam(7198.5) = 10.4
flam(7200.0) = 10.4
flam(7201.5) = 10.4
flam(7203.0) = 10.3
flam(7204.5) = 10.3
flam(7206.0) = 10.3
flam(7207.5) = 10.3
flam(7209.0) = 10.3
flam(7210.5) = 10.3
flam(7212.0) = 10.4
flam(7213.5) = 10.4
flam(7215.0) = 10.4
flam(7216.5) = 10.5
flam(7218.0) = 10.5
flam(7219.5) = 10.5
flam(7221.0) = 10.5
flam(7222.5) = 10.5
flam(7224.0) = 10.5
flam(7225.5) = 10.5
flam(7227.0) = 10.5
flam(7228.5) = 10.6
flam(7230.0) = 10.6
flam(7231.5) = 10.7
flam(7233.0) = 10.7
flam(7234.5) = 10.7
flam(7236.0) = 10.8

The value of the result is 10.5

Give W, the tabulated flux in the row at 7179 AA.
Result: 10.6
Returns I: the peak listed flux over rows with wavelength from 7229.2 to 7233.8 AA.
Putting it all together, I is 10.7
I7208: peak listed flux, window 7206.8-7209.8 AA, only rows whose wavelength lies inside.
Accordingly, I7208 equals 10.3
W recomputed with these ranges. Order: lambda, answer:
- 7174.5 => 10.8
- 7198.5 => 10.4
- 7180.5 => 10.6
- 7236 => 10.8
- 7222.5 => 10.5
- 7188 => 10.4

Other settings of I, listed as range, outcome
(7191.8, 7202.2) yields 10.4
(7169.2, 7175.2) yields 10.8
